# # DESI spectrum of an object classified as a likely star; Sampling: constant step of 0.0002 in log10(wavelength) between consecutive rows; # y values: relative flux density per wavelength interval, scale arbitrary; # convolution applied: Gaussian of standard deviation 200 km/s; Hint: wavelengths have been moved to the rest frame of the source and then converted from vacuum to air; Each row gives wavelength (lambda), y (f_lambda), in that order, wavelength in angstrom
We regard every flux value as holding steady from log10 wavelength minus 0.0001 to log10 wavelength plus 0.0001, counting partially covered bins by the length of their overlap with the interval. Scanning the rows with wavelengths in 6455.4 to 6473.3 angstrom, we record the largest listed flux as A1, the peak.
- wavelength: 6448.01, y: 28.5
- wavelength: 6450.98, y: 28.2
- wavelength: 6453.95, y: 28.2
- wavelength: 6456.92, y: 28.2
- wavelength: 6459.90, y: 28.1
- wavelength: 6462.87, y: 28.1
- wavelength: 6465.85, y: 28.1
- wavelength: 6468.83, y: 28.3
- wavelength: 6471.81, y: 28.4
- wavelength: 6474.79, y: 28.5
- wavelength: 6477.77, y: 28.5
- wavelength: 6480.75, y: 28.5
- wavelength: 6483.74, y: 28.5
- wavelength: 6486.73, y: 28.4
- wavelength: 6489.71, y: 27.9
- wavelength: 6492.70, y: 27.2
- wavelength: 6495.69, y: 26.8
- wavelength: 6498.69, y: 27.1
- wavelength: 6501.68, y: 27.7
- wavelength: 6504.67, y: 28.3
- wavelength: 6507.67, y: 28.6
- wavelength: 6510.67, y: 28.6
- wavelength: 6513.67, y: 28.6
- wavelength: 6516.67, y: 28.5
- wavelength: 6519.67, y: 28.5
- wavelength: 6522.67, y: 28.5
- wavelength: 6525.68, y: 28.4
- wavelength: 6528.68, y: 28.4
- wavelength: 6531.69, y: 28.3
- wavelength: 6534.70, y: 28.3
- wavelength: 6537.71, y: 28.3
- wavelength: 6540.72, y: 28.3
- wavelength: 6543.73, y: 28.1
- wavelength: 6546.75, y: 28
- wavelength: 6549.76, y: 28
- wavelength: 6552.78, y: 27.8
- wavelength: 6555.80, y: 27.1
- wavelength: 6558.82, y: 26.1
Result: 28.4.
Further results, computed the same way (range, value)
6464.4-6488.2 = 28.5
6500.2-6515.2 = 28.6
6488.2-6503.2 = 27.9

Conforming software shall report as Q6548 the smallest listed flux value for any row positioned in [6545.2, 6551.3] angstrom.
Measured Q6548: 28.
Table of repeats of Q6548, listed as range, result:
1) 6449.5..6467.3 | 28.1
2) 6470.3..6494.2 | 27.2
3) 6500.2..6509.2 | 27.7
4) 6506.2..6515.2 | 28.6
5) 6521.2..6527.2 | 28.4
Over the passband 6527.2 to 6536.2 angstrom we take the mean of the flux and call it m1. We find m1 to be 28.3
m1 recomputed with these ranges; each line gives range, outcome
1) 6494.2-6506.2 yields 27.5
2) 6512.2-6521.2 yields 28.5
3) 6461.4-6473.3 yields 28.2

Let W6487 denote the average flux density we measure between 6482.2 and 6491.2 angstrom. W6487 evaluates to 28.3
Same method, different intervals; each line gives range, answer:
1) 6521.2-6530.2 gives 28.4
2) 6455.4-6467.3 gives 28.1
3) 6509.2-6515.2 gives 28.6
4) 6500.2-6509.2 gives 28.2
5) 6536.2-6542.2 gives 28.3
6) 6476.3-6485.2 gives 28.5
